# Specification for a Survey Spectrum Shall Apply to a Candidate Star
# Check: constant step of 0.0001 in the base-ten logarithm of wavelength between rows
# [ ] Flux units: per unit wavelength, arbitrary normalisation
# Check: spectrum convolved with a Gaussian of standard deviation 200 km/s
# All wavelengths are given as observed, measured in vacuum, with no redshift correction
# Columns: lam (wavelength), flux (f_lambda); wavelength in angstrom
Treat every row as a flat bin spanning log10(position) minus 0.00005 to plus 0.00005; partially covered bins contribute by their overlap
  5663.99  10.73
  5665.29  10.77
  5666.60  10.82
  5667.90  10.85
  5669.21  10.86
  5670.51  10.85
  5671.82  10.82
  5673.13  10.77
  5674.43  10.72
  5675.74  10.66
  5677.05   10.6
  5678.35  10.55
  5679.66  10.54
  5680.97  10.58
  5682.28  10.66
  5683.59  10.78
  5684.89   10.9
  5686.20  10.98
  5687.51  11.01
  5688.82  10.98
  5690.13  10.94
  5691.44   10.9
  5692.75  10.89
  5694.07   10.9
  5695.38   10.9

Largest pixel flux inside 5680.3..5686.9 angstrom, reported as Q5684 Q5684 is 10.98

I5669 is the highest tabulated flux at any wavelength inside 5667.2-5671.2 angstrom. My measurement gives 10.86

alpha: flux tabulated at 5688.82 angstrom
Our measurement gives 10.98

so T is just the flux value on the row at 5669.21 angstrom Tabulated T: 10.86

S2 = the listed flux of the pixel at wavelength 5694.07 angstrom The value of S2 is 10.9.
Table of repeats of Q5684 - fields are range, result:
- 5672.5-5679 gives 10.77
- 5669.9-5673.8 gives 10.85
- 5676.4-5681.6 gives 10.6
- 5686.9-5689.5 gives 11.01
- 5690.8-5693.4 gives 10.9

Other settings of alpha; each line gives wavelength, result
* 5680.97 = 10.58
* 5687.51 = 11.01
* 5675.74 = 10.66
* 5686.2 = 10.98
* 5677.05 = 10.6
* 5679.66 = 10.54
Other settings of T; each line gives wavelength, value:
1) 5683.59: 10.78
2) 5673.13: 10.77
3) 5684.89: 10.9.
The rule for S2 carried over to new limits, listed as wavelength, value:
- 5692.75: 10.89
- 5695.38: 10.9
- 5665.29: 10.77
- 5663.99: 10.73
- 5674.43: 10.72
